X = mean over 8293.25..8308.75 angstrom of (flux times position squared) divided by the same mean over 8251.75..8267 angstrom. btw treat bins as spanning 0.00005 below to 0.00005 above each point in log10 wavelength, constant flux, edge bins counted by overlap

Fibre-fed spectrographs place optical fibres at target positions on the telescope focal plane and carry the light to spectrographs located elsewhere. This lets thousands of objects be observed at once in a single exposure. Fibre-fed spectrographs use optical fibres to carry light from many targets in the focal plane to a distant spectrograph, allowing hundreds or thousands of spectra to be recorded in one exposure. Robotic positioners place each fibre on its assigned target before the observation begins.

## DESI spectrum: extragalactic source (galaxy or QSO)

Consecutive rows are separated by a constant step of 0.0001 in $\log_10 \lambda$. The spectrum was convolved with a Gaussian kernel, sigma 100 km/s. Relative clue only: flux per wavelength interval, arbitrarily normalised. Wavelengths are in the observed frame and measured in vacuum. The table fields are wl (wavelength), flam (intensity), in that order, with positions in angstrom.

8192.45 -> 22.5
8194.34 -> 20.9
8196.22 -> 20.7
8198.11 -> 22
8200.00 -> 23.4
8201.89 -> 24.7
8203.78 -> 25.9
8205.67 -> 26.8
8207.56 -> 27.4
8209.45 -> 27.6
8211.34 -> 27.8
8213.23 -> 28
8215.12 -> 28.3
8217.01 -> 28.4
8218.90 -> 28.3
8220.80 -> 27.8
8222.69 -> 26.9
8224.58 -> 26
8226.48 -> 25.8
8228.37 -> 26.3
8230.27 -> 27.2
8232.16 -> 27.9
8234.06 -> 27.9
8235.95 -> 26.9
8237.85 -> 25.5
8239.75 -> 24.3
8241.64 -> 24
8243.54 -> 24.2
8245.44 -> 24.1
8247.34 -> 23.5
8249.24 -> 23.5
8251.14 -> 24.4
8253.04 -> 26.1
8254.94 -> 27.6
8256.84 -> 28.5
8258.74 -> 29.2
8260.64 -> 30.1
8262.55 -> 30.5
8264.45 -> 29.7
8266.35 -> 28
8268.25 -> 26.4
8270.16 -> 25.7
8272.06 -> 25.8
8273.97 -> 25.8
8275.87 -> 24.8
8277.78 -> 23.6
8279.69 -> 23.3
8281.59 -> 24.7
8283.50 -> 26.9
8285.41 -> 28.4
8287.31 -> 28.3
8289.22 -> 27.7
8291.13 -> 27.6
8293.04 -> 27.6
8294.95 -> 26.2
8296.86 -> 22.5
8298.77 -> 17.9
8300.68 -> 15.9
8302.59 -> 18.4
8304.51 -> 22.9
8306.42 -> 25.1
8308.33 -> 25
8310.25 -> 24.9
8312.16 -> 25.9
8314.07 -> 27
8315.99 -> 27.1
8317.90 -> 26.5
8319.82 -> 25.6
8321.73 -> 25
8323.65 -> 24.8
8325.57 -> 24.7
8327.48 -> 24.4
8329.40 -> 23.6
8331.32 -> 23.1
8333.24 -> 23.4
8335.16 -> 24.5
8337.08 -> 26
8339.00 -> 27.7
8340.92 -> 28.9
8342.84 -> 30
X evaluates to 0.77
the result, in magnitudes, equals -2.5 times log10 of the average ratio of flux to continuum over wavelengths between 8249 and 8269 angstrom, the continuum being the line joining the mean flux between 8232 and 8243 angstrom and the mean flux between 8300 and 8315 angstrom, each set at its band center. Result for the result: -0.11 mag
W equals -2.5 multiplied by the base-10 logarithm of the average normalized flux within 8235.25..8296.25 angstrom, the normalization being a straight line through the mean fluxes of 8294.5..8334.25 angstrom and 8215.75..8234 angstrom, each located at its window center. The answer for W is -0.03 mag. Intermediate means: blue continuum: 27.2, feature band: 26.3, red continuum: 23.8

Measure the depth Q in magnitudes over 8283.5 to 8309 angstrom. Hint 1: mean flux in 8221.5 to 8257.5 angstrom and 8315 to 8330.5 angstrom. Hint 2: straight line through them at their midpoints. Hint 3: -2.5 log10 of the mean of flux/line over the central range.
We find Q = 0.05 mag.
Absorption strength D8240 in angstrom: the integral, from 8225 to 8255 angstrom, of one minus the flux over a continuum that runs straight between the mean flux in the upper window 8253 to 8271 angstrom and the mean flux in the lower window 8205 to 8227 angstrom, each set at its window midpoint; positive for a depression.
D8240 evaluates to 2.6 angstrom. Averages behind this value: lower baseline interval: 27.5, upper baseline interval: 28.3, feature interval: 25.5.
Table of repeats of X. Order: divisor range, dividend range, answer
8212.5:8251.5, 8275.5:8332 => 0.96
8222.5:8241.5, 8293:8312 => 0.87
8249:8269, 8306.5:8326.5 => 0.93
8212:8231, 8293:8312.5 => 0.84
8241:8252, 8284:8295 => 1.17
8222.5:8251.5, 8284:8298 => 1.06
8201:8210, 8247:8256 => 0.96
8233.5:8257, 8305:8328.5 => 1.02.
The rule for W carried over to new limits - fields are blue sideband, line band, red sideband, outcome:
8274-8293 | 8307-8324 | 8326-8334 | -0.06 mag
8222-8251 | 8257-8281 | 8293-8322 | -0.09 mag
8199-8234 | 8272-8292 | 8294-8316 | -0.09 mag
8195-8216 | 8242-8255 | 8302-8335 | 0.03 mag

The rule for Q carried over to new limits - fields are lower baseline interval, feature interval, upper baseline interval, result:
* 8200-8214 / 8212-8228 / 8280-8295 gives -0.03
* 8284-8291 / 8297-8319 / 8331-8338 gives 0.13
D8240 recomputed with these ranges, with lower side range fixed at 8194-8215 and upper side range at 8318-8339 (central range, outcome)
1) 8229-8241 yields -0.7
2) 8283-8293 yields -1.2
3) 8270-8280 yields 0.0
